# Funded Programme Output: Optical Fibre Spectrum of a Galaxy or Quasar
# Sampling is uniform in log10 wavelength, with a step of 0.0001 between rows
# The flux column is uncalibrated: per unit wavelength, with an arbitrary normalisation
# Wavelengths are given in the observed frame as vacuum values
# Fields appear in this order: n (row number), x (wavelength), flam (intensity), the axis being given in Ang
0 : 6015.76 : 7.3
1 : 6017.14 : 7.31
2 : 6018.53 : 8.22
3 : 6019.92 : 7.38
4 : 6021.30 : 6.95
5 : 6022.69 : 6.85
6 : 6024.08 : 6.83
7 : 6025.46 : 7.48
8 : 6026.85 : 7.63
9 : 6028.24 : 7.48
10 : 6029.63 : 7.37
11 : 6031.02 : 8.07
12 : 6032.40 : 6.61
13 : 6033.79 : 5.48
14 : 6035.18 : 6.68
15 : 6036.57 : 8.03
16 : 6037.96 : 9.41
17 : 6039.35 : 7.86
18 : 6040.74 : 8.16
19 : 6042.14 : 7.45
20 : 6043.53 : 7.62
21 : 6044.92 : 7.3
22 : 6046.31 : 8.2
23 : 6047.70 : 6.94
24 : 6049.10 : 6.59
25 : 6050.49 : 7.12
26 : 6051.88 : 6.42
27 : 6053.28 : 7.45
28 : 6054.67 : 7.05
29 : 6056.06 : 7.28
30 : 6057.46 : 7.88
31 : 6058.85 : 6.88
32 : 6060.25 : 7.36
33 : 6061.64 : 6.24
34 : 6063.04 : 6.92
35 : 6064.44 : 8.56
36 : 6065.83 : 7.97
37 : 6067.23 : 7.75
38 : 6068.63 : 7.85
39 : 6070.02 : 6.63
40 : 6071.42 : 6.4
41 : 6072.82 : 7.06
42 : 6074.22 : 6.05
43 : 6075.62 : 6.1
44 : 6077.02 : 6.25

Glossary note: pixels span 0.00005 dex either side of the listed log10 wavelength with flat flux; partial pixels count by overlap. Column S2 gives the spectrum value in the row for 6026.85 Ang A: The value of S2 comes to 7.63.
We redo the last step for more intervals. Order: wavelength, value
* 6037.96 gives 9.41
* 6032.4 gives 6.61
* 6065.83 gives 7.97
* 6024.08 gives 6.83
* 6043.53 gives 7.62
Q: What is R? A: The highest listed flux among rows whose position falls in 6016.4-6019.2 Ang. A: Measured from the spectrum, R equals 8.22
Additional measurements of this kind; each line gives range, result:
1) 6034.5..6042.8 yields 9.41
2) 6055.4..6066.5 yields 8.56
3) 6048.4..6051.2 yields 7.12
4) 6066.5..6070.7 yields 7.85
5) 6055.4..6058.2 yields 7.88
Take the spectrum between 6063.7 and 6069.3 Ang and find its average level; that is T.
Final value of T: 8.02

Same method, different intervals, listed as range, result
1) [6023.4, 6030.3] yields 7.36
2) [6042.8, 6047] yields 7.71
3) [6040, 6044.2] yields 7.73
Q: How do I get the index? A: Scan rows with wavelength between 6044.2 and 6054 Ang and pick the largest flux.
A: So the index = 8.2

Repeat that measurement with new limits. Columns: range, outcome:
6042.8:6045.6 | 7.62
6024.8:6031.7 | 8.07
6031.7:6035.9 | 6.68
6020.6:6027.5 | 7.63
